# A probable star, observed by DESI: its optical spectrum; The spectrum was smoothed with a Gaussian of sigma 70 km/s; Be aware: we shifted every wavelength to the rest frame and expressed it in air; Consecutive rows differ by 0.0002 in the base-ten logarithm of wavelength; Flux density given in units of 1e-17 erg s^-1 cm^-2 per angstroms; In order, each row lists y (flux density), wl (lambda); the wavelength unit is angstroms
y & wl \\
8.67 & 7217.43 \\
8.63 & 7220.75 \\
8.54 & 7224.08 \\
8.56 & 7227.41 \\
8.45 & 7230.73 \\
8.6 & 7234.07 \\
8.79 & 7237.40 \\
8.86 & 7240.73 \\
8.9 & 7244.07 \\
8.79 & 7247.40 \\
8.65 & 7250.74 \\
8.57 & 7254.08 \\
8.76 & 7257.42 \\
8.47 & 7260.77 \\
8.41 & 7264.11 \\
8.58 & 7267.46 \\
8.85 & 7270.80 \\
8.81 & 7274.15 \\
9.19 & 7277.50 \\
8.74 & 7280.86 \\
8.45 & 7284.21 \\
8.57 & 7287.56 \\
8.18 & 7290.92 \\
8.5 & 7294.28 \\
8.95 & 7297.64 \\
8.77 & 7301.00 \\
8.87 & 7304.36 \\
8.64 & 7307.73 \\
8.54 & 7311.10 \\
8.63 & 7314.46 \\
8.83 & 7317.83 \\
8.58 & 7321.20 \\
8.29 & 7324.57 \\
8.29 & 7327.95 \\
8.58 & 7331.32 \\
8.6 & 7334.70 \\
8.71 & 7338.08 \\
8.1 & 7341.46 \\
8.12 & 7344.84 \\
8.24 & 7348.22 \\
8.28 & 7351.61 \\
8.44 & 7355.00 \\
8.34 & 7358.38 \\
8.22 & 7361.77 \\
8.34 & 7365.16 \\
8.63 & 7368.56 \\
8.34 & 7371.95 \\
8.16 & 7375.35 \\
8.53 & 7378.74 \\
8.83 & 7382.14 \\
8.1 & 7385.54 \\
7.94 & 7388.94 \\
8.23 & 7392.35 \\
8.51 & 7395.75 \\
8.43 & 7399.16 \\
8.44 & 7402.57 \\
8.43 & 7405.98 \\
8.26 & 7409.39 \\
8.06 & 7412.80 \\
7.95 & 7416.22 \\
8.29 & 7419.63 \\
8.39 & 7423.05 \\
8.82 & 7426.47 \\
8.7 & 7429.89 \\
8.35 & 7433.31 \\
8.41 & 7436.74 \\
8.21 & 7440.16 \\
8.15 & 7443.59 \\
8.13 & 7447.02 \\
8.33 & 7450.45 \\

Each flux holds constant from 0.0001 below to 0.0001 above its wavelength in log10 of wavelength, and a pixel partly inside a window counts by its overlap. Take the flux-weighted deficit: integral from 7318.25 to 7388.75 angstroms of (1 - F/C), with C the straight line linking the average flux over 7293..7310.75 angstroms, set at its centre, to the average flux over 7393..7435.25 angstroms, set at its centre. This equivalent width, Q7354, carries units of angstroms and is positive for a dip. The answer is 1.5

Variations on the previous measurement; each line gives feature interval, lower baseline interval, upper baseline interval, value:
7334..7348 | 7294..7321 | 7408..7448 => 0.4 angstroms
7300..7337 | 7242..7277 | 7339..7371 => -0.6 angstroms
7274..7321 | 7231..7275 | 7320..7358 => -0.9 angstroms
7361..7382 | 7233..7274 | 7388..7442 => 0.1 angstroms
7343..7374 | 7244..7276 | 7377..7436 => 0.5 angstroms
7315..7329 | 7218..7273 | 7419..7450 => 0.0 angstroms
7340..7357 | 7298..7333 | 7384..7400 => 0.4 angstroms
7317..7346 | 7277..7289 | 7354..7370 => 0.2 angstroms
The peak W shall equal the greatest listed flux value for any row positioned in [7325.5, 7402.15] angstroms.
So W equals 8.83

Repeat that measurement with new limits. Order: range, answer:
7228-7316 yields 9.19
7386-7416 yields 8.51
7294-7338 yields 8.95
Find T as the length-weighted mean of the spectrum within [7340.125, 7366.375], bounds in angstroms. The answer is 8.26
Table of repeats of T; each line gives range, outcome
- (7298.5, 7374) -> 8.47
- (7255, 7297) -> 8.63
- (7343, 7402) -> 8.34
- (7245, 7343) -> 8.62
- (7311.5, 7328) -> 8.55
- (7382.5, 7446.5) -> 8.32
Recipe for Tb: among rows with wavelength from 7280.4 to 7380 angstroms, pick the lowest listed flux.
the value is 8.1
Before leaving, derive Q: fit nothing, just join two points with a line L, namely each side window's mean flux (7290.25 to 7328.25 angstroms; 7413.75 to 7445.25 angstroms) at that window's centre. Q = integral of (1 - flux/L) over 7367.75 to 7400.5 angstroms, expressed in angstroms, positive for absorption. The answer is 0.3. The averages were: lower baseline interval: 8.61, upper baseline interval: 8.36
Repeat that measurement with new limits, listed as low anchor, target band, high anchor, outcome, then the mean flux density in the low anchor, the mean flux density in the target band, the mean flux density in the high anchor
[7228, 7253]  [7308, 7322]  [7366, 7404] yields -0.18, 8.71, 8.65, 8.37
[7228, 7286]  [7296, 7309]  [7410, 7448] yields -0.33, 8.7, 8.81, 8.32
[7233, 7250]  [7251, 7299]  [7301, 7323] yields 0.54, 8.79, 8.64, 8.69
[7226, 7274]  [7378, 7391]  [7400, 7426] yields 0.04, 8.67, 8.33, 8.29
